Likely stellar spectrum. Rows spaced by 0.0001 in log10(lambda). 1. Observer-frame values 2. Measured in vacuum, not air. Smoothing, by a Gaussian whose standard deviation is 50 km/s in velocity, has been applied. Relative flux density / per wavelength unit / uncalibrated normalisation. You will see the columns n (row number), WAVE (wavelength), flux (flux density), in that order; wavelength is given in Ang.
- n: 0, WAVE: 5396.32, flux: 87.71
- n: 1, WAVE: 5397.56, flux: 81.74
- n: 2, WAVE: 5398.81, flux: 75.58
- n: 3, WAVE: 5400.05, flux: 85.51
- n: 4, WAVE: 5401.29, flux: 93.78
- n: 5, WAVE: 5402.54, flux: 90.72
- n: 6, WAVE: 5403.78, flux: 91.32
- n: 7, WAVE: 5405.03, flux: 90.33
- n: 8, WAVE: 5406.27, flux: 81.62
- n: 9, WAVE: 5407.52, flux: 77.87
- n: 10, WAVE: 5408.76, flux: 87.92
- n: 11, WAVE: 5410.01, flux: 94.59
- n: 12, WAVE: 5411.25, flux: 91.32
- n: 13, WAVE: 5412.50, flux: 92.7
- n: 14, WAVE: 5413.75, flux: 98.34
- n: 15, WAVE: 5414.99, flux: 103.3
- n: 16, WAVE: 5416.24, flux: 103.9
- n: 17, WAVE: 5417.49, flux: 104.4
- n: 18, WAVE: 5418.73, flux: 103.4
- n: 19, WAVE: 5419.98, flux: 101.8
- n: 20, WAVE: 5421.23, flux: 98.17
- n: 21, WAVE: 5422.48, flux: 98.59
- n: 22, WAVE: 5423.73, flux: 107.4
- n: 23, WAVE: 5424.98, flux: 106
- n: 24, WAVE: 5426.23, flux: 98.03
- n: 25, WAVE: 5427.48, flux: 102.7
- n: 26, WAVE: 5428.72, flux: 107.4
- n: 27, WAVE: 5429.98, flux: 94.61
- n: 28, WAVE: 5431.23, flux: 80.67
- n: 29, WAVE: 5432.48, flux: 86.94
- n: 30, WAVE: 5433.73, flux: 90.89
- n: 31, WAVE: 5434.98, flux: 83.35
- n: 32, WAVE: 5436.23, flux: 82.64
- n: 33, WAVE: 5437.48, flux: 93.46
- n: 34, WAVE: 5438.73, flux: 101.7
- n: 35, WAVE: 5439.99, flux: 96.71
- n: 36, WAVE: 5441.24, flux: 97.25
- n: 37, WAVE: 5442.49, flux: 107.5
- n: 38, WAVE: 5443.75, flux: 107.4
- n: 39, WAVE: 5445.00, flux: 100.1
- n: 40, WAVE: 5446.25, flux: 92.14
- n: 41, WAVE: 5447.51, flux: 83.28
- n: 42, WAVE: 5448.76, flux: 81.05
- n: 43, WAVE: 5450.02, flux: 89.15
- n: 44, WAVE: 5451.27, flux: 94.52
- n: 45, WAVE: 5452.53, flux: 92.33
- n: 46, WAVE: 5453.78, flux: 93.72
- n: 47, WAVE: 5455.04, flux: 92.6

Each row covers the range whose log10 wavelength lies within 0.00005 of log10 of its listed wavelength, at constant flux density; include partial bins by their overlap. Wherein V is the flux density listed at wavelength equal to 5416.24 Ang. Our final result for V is 103.9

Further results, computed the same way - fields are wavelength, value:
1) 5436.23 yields 82.64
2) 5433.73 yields 90.89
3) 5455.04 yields 92.6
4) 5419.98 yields 101.8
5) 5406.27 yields 81.62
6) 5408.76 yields 87.92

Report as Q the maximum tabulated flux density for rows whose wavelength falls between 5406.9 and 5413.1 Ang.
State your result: 94.59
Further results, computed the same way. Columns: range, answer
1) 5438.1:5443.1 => 107.5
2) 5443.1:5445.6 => 107.4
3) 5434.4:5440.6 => 101.7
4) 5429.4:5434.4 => 94.61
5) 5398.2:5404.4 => 93.78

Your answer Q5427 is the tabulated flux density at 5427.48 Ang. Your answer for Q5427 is 102.7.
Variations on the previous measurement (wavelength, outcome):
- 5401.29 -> 93.78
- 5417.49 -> 104.4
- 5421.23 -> 98.17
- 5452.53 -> 92.33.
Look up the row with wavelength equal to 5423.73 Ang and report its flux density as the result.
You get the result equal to 107.4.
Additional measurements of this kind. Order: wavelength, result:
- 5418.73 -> 103.4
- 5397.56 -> 81.74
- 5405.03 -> 90.33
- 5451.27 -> 94.52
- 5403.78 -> 91.32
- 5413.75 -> 98.34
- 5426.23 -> 98.03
